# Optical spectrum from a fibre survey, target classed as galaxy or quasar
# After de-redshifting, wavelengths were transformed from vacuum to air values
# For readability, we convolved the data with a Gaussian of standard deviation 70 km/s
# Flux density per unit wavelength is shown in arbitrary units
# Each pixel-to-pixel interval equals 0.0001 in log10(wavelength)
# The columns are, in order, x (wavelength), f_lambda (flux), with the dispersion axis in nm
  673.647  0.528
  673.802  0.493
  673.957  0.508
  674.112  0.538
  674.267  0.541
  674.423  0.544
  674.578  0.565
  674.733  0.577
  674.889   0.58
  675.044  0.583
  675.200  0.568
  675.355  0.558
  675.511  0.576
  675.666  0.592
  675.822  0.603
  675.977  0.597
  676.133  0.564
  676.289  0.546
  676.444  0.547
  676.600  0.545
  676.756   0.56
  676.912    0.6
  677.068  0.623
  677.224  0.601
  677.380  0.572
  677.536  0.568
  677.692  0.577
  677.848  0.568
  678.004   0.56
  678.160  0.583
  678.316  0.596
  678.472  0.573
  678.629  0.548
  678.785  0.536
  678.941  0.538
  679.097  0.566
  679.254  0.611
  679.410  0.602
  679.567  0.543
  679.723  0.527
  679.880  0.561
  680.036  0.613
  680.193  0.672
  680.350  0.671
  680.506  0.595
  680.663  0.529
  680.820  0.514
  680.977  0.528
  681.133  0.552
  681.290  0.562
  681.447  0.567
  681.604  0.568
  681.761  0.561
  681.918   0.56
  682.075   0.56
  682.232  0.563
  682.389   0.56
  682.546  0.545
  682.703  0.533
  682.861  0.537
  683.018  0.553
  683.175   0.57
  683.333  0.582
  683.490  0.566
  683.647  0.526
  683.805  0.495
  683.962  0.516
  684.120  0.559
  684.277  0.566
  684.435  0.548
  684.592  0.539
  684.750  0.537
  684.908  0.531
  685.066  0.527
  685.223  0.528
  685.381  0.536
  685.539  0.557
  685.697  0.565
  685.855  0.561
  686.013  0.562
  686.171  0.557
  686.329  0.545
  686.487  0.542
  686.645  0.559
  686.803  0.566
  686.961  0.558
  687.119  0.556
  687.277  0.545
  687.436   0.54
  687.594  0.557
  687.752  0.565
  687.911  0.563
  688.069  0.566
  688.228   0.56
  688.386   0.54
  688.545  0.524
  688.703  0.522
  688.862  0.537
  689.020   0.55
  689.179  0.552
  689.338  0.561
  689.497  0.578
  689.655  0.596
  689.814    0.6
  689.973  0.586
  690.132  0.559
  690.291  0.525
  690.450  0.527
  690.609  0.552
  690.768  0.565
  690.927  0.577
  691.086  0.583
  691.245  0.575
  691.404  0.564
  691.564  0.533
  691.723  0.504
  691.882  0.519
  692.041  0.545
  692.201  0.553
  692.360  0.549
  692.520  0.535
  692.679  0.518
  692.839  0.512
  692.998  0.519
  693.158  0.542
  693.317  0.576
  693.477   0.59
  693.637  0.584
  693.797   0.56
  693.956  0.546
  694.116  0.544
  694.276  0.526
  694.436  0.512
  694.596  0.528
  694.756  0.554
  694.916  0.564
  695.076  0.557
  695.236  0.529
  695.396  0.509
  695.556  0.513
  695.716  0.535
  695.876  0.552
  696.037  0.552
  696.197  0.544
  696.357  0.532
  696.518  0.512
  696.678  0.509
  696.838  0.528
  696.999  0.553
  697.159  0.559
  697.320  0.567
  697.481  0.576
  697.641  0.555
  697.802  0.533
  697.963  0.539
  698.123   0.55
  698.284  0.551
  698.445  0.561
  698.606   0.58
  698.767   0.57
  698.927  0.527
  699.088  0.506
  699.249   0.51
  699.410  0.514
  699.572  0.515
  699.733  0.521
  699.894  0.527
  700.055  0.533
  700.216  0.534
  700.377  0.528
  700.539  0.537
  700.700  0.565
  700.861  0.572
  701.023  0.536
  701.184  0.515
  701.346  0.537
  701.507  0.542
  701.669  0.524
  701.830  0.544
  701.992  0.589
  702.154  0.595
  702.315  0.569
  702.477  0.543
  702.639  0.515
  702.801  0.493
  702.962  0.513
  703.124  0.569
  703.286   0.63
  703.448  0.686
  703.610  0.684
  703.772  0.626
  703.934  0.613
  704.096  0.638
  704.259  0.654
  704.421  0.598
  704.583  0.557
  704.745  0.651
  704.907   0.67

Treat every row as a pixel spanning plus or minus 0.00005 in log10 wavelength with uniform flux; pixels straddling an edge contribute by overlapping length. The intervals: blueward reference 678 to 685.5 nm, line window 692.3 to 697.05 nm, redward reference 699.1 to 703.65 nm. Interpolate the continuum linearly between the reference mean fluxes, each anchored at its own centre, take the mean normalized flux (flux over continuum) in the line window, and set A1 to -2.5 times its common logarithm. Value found 0.03 mag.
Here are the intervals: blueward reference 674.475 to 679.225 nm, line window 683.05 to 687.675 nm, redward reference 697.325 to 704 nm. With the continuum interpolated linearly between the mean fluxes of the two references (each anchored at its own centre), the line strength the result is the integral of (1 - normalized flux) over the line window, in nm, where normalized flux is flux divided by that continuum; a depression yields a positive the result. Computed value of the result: 0.15 nm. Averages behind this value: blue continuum 0.573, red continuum 0.554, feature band 0.548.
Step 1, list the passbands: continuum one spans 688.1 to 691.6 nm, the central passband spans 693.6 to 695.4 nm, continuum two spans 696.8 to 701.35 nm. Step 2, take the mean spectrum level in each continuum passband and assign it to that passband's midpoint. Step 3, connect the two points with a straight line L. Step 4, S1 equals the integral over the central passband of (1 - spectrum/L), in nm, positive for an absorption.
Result 0.02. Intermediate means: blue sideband 0.558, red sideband 0.541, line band 0.543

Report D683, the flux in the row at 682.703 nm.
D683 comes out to 0.533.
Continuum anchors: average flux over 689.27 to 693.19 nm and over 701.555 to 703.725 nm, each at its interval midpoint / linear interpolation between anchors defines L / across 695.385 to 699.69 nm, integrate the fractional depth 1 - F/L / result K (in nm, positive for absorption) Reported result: 0.19 nm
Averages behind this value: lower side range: 0.551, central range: 0.539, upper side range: 0.574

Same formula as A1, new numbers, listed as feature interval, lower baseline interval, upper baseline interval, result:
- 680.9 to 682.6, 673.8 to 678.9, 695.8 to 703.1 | 0.007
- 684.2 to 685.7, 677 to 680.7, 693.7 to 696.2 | 0.045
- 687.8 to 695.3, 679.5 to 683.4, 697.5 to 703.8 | 0.015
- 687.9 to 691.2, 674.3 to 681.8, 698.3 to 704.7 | 0.017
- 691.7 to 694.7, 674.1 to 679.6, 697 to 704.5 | 0.044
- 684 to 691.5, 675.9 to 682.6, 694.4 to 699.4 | 0.004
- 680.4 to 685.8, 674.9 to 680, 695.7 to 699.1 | 0.031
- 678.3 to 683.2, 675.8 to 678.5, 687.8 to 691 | 0.010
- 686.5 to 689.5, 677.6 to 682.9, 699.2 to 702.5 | 0.011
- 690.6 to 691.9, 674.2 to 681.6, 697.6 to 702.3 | 0.000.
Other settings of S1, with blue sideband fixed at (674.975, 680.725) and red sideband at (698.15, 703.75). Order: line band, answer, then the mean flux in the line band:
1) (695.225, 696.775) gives 0.080 nm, 0.529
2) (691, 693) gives 0.078 nm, 0.54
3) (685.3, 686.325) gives 0.024 nm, 0.555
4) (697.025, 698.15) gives 0.003 nm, 0.554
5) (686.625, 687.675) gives 0.024 nm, 0.555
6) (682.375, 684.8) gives 0.110 nm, 0.545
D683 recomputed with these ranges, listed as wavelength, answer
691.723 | 0.504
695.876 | 0.552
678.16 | 0.583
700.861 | 0.572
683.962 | 0.516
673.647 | 0.528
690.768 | 0.565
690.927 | 0.577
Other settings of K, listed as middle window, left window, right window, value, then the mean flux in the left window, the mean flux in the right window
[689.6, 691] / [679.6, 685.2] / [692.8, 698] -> -0.042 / 0.557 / 0.543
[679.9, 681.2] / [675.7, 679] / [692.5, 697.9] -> -0.038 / 0.572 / 0.542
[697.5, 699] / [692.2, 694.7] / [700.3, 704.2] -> 0.013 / 0.543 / 0.57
